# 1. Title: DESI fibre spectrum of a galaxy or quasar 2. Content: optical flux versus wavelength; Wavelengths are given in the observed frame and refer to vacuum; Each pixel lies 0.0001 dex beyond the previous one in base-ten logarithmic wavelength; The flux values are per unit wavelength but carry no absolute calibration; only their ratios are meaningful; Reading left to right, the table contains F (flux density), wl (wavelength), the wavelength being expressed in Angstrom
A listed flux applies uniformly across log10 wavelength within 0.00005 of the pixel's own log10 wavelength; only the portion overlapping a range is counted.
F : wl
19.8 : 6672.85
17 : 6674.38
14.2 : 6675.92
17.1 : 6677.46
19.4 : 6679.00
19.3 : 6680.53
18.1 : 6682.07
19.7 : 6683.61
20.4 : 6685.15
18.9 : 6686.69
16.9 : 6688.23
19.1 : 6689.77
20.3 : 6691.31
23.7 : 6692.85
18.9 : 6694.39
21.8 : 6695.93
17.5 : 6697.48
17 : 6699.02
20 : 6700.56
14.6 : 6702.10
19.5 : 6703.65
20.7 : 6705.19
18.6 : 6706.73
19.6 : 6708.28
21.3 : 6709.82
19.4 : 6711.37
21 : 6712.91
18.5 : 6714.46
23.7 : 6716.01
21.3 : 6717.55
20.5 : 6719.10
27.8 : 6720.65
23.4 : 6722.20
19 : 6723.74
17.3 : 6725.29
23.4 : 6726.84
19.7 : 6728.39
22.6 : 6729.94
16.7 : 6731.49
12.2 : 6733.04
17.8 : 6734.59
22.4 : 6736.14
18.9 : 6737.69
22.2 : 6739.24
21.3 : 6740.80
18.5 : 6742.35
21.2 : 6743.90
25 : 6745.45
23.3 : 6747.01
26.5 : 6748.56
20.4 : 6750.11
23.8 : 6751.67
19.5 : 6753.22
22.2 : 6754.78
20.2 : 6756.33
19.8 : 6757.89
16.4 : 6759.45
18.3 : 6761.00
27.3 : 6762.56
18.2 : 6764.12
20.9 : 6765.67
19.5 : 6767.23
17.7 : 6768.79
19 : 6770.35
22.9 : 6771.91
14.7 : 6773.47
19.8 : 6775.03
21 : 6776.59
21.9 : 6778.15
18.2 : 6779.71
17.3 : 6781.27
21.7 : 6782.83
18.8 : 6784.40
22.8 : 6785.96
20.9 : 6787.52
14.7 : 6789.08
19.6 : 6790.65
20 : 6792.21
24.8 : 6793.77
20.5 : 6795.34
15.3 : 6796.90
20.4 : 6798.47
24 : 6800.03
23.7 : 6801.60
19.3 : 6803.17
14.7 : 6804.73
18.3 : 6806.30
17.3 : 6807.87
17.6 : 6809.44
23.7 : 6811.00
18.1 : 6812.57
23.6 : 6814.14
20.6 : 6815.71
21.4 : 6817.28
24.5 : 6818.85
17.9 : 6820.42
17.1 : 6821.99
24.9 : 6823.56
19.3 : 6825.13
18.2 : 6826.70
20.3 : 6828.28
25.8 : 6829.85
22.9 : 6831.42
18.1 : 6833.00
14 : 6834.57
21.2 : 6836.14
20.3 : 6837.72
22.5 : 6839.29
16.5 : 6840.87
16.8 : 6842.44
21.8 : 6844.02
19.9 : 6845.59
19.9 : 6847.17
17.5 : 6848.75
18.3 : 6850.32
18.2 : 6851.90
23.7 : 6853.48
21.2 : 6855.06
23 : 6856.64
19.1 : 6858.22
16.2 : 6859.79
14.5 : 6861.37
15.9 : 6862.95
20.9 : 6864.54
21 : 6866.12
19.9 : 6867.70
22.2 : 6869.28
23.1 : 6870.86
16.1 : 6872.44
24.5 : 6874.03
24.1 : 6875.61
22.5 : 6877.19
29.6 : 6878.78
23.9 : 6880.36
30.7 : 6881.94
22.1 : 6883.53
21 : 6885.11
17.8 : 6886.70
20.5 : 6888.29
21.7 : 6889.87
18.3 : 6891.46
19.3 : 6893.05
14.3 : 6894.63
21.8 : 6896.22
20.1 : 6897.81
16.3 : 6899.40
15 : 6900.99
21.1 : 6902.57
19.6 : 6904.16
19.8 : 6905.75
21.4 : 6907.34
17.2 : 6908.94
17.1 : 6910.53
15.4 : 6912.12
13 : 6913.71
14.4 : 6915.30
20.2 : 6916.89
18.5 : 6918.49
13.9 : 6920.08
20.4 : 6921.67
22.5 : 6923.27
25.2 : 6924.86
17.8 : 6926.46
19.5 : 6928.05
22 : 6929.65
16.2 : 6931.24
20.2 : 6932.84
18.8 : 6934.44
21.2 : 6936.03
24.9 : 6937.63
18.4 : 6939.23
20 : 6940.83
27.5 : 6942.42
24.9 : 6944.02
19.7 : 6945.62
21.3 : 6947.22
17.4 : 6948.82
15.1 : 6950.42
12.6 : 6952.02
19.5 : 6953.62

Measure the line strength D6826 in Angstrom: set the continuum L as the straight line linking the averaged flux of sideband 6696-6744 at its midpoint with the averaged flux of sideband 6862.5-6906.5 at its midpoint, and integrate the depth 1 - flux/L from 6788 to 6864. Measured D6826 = 2.9 Angstrom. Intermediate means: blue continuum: 19.9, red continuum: 20.9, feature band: 19.7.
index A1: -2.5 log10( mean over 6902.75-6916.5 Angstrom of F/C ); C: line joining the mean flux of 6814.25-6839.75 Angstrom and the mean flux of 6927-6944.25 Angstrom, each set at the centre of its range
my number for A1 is 0.20 mag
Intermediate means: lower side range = 20.6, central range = 17.5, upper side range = 21.1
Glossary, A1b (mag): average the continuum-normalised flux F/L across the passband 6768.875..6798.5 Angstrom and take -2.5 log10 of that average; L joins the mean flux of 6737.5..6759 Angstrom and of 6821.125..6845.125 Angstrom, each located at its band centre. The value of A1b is 0.07 mag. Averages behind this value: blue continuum 21.6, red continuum 20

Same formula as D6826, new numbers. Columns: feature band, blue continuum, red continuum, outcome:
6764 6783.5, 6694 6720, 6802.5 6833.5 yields 0.5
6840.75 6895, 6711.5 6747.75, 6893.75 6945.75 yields -2.3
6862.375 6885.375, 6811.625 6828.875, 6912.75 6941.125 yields -3.1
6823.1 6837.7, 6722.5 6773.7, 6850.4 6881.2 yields 0.3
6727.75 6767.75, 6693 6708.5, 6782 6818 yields -2.2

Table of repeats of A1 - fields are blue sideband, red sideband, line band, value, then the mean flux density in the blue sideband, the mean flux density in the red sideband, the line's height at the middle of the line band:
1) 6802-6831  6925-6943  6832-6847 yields 0.07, 20.2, 20.7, 20.3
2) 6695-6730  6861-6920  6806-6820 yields -0.03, 20.3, 19.8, 20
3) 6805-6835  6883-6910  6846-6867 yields 0.03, 20.2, 19.2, 19.7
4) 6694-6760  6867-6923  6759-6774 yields 0.03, 20.4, 19.9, 20.3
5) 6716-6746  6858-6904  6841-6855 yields 0.06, 20.6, 20.5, 20.5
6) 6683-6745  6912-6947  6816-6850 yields -0.01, 20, 19.9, 19.9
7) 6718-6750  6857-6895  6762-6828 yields 0.05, 21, 20.9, 20.9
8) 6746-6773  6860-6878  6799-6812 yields 0.04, 20.9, 20.3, 20.6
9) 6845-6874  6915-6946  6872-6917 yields 0.00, 19.6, 20.4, 20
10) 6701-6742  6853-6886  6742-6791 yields 0.01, 20.1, 21.6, 20.6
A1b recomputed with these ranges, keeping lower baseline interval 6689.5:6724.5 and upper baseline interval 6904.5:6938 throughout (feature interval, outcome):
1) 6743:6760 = -0.09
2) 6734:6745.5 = -0.03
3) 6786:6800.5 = -0.02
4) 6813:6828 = -0.06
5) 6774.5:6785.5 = 0.00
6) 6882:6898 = -0.06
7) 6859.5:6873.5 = 0.01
